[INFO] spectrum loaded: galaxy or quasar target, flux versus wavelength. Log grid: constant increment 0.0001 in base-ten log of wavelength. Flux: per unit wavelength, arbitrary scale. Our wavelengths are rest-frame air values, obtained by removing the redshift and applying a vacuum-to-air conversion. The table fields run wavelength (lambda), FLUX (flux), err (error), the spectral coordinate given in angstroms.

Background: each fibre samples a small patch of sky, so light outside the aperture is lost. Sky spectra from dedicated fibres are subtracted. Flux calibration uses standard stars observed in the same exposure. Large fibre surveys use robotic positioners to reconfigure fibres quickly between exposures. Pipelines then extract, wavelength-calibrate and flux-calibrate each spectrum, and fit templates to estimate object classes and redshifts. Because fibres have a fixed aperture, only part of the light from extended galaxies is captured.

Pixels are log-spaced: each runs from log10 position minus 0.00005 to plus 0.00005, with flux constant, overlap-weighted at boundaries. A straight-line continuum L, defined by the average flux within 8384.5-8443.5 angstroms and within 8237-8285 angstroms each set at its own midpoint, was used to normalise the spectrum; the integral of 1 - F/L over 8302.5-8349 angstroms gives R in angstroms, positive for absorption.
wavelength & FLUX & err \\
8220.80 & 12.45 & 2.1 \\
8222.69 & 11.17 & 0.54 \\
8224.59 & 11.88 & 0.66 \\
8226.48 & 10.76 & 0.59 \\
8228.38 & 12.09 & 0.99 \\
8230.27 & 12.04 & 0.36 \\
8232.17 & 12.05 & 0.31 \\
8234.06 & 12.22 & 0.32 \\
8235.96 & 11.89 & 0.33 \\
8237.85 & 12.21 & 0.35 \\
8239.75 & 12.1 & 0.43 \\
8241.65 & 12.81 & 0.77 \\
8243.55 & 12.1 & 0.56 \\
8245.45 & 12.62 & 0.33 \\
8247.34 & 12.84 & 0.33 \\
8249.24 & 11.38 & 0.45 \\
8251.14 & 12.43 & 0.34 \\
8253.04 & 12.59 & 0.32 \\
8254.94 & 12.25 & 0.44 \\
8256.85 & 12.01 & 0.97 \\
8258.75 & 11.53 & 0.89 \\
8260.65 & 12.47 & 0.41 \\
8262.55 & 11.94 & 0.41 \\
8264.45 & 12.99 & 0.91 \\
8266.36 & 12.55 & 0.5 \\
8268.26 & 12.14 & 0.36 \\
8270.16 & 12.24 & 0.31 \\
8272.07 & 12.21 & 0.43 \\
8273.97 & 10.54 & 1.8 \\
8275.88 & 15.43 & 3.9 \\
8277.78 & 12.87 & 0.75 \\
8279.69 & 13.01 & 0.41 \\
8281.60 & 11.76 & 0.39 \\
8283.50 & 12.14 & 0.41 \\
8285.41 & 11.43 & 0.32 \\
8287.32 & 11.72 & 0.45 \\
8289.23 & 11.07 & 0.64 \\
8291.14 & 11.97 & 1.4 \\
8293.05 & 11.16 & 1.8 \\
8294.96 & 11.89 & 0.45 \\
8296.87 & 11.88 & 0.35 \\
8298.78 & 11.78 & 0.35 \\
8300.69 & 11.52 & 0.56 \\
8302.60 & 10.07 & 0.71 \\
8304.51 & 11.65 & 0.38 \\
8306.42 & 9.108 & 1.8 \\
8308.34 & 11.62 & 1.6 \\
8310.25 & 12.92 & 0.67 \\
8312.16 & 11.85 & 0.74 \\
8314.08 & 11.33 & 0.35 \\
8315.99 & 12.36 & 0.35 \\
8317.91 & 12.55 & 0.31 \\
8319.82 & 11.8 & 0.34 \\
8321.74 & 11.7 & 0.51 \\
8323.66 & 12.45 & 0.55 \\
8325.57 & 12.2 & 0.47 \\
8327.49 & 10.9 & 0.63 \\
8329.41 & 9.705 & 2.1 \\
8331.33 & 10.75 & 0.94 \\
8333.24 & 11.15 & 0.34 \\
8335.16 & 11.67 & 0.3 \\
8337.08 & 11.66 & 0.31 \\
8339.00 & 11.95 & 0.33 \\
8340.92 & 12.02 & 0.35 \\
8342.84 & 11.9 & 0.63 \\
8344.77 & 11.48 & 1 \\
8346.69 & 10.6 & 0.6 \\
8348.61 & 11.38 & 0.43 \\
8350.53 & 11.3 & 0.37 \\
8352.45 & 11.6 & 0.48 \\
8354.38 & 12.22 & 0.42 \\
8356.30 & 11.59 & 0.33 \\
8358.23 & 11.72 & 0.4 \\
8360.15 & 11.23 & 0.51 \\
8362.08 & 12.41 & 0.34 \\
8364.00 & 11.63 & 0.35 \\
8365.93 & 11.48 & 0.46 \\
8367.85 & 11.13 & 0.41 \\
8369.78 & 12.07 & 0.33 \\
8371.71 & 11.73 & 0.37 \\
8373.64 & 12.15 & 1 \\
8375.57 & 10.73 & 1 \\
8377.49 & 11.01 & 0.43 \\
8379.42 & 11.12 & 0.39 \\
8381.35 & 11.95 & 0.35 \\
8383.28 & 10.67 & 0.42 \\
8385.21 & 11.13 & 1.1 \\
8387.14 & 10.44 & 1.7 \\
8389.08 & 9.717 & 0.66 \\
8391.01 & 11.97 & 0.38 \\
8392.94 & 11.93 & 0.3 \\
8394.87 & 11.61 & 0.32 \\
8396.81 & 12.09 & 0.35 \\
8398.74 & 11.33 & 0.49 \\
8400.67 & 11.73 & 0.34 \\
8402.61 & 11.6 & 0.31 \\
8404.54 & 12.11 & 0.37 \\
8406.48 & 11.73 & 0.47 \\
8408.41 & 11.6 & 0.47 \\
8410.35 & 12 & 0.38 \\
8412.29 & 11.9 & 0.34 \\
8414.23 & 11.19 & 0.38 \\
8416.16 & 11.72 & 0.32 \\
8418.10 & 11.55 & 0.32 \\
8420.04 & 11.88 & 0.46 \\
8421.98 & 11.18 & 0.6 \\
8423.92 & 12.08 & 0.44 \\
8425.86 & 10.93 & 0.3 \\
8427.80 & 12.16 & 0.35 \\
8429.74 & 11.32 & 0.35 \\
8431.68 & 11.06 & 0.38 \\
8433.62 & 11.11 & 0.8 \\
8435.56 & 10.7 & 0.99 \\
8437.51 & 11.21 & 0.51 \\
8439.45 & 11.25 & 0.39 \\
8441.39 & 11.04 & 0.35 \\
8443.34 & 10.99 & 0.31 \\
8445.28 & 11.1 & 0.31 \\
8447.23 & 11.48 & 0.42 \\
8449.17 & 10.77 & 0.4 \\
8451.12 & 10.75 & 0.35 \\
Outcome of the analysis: 1.8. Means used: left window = 12.4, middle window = 11.5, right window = 11.4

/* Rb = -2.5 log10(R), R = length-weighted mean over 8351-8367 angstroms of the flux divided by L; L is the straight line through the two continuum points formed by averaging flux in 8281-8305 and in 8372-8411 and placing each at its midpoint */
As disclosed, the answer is -0.02 mag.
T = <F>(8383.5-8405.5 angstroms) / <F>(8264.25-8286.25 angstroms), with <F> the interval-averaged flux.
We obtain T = 0.9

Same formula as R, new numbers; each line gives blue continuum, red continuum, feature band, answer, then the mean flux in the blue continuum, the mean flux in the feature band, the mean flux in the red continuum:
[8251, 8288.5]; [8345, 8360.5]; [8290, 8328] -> 0.8 angstroms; 12.3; 11.6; 11.5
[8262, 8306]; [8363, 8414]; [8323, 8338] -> 0.6 angstroms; 12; 11.3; 11.5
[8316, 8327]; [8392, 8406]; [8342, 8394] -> 2.1 angstroms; 12.1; 11.4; 11.8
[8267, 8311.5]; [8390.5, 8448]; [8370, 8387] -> 0.5 angstroms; 11.8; 11.3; 11.5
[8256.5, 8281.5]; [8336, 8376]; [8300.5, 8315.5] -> 1.0 angstroms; 12.4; 11.3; 11.6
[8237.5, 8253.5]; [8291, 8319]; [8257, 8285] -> -0.9 angstroms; 12.3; 12.4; 11.6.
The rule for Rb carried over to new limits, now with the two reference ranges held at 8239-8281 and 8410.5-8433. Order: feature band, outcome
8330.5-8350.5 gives 0.049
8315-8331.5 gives 0.040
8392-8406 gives -0.009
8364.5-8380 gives 0.035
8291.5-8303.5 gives 0.072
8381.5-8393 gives 0.073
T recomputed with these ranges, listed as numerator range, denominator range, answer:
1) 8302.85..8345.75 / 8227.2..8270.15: 0.94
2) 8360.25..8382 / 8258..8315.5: 0.97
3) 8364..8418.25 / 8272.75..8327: 0.97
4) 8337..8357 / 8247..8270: 0.95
